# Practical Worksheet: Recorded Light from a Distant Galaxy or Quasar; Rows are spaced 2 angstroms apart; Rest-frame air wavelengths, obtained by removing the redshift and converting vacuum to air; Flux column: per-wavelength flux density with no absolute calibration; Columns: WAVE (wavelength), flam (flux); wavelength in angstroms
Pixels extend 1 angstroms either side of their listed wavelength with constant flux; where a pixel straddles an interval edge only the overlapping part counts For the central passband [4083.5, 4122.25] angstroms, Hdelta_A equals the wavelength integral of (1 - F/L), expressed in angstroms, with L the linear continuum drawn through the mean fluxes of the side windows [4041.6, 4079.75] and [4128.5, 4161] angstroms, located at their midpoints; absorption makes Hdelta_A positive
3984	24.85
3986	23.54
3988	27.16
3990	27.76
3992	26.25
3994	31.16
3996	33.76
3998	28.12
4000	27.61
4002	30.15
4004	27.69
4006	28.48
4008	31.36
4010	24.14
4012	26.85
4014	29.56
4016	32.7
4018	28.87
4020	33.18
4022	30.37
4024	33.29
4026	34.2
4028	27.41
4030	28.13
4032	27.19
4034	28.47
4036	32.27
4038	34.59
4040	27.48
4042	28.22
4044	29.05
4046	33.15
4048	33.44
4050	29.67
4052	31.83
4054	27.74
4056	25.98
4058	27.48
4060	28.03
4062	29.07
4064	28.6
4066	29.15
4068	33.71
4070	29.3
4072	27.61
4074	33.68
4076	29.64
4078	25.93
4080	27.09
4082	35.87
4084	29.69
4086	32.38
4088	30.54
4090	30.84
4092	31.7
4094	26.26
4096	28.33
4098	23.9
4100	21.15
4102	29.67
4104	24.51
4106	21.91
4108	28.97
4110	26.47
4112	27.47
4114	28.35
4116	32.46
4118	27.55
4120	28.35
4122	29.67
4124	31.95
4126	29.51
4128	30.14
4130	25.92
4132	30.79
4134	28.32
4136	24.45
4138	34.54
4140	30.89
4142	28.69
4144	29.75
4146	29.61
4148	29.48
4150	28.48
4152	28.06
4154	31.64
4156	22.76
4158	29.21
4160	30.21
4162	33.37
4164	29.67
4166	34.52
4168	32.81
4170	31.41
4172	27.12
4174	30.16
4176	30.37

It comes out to 1.69 angstroms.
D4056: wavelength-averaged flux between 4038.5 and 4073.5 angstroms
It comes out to 29.5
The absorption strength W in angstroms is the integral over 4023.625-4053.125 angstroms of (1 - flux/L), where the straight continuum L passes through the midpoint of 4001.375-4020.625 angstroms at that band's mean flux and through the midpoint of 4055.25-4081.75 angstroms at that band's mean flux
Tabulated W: -1.4 angstroms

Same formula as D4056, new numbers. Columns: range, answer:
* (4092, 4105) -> 26.1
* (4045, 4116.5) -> 28.9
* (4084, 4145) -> 28.5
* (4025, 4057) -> 29.9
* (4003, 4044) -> 29.7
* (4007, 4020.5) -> 29.4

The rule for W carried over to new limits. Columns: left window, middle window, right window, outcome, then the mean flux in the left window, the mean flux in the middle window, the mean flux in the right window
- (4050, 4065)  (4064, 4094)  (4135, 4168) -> -1.6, 28.5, 30.3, 29.8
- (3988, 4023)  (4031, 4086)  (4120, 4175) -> -0.8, 29.2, 29.8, 29.7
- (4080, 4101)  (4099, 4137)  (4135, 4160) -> 1.6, 29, 27.8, 29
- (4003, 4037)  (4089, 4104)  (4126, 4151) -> 1.1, 29.7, 27.2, 29.3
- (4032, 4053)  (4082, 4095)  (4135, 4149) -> -0.2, 30.6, 30.7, 29.6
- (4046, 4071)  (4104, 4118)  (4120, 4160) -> 0.9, 29.6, 27.4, 29.2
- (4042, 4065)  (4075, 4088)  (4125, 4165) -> -0.3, 29.4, 30.1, 29.3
